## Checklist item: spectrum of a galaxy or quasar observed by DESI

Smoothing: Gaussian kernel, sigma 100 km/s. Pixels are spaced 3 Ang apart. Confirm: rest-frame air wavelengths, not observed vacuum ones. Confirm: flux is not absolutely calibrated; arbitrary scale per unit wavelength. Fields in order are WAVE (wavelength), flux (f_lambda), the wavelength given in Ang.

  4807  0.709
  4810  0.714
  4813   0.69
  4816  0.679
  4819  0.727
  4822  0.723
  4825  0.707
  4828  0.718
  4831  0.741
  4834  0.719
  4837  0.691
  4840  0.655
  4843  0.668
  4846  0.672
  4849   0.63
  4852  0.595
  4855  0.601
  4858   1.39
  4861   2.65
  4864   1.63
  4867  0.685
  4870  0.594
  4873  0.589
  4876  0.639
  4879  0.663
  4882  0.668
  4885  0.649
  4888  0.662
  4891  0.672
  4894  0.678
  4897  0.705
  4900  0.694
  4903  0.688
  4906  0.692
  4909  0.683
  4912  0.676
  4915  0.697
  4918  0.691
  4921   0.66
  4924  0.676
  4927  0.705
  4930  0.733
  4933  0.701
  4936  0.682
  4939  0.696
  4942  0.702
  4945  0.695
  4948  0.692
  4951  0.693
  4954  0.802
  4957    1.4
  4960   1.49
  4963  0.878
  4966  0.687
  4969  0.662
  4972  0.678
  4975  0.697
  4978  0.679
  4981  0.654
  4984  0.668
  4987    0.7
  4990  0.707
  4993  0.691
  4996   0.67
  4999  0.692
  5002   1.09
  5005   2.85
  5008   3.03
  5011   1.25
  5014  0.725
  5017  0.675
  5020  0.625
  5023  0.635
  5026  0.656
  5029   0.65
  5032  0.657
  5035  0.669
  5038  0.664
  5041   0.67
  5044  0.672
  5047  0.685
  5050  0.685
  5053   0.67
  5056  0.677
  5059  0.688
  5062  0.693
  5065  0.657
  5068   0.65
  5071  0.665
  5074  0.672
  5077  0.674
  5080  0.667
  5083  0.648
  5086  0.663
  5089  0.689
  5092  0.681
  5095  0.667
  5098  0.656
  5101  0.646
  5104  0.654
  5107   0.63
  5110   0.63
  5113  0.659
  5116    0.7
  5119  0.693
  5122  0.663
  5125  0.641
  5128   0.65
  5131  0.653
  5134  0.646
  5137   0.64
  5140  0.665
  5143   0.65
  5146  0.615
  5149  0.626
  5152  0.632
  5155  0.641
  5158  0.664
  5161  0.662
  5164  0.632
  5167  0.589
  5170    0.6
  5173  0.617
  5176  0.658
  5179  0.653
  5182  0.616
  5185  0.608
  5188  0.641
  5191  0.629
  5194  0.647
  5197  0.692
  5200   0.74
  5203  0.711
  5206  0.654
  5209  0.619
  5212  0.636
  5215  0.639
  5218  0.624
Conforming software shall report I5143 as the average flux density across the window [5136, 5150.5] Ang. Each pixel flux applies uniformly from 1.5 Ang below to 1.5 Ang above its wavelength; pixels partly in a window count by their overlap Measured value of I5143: 0.639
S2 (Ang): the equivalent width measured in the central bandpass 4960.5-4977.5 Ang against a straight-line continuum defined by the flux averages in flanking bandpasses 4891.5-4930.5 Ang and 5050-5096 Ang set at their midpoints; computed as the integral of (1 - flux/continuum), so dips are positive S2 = -2.00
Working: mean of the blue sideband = 0.689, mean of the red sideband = 0.671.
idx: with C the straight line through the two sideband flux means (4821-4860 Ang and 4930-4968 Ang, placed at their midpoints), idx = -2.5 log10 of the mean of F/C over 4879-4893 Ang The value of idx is 0.19 mag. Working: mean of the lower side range 0.756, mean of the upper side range 0.836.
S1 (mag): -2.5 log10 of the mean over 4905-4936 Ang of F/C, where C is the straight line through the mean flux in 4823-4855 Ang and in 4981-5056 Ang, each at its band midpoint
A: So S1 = 0.125 mag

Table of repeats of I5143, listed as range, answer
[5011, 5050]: 0.689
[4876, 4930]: 0.68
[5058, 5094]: 0.67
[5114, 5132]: 0.667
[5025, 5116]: 0.665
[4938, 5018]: 0.961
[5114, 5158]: 0.652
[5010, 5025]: 0.762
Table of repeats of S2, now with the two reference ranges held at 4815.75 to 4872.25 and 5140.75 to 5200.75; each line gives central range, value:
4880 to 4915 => 6.4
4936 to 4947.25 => 1.5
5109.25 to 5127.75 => 0.3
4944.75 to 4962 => -4.1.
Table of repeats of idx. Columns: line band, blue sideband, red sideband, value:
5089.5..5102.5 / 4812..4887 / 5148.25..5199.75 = 0.03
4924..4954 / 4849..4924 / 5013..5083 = 0.09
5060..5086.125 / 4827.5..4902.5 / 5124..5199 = 0.04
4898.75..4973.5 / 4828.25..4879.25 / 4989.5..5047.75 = 0.20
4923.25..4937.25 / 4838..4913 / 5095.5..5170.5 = 0.10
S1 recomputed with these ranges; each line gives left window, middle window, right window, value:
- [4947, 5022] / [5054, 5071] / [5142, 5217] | 0.24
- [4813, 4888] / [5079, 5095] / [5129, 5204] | 0.03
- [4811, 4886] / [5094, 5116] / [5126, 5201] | 0.04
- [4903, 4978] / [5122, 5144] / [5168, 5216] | 0.04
